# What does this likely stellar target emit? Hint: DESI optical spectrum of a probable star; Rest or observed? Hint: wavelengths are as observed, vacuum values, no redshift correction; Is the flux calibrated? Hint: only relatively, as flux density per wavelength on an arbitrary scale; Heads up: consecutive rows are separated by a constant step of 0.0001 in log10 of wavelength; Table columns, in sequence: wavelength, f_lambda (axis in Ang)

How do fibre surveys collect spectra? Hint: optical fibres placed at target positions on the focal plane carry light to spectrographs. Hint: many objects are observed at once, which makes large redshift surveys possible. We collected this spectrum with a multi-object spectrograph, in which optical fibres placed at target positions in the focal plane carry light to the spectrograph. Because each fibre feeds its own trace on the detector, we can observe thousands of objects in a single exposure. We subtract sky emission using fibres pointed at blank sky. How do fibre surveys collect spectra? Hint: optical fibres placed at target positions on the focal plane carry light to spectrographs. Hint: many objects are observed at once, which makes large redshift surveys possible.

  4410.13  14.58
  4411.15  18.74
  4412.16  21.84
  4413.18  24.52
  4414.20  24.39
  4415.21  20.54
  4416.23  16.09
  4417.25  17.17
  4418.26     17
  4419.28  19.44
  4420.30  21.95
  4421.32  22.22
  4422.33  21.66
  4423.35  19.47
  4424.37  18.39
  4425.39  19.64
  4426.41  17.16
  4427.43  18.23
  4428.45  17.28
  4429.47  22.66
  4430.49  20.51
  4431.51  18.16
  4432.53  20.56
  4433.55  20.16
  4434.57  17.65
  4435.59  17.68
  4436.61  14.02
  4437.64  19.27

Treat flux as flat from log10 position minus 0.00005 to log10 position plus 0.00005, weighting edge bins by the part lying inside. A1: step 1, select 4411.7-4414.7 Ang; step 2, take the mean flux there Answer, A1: 23.5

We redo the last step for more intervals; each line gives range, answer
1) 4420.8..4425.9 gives 20.3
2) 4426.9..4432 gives 19.4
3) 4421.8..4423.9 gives 20.6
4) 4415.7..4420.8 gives 18.3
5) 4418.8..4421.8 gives 21.2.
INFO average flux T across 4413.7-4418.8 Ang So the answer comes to 19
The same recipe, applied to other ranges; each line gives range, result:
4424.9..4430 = 19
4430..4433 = 19.7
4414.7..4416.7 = 18.4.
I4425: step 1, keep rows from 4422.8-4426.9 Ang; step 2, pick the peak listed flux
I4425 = 19.64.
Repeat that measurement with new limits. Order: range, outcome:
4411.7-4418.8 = 24.52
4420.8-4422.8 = 22.22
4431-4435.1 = 20.56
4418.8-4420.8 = 21.95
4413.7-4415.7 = 24.39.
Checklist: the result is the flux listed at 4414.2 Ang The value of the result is 24.39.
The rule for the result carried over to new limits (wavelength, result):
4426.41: 17.16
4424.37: 18.39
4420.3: 21.95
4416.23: 16.09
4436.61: 14.02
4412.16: 21.84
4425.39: 19.64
